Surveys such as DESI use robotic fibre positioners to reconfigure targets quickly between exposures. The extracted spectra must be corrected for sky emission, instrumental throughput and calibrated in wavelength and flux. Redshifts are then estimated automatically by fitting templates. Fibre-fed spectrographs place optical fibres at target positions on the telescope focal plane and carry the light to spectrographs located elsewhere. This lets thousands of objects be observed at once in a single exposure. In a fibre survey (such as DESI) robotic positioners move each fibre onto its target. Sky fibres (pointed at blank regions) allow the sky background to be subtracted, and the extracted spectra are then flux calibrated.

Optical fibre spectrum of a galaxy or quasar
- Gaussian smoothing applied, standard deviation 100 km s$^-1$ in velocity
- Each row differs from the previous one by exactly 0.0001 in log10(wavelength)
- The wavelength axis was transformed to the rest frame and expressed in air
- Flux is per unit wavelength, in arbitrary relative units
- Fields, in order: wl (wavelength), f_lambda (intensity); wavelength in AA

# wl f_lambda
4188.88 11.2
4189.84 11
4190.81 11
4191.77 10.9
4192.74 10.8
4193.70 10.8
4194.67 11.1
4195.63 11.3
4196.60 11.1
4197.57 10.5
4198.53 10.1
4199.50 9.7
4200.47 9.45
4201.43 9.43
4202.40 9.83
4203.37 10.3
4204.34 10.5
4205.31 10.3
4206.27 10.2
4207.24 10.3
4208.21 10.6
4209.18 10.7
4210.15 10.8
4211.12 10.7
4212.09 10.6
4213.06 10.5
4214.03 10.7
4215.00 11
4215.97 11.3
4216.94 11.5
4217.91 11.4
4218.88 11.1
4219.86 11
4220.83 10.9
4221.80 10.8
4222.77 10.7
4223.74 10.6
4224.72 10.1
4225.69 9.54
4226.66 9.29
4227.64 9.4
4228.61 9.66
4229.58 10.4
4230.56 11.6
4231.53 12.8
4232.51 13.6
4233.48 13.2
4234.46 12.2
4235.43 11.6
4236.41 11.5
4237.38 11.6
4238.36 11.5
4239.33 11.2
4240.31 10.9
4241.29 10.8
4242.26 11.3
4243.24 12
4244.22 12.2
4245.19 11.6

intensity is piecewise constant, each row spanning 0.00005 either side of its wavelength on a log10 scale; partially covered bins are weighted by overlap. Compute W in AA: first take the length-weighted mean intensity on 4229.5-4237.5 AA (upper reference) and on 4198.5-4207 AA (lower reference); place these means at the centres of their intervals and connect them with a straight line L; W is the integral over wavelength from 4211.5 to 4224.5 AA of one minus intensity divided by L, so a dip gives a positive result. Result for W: 0.2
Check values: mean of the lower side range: 9.98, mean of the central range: 10.9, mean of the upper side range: 12.2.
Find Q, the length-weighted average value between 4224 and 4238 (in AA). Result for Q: 11.2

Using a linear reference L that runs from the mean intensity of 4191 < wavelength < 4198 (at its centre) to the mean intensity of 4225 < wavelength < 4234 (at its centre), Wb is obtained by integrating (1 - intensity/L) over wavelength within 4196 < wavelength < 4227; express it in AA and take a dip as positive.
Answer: 1.4 AA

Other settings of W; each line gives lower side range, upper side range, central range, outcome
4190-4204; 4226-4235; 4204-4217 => 0.2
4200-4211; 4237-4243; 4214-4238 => -0.6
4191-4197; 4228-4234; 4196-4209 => 1.2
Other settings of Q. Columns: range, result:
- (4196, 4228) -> 10.5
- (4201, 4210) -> 10.3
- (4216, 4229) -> 10.5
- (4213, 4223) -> 11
